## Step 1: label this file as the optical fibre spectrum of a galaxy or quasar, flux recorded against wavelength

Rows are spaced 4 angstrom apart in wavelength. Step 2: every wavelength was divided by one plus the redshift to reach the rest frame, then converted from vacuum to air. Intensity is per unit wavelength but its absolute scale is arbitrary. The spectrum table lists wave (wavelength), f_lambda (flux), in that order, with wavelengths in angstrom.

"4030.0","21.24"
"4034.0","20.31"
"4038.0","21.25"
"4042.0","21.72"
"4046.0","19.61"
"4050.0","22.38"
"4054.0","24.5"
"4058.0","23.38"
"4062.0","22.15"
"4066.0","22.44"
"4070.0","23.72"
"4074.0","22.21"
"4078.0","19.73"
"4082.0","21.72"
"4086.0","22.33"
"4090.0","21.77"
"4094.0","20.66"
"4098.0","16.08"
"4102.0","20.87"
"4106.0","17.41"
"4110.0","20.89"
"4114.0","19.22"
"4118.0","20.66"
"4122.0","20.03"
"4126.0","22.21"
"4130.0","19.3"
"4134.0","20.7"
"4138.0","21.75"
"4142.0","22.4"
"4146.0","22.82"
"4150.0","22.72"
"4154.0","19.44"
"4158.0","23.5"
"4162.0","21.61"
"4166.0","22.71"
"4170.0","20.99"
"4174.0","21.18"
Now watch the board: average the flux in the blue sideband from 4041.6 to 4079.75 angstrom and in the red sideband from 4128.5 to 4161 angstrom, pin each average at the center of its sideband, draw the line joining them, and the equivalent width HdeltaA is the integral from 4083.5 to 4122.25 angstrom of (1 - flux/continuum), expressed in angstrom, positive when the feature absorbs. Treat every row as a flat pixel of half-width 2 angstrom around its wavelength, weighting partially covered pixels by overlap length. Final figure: 3.4 angstrom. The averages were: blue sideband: 22.2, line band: 20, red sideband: 21.6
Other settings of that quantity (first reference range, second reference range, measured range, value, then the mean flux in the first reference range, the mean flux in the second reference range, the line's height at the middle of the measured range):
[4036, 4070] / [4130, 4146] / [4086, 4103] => 1.41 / 22.3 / 21.5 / 21.9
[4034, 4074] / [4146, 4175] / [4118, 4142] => 1.12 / 22.2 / 21.8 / 21.9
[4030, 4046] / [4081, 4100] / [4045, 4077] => -2.84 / 20.9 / 20.4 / 20.7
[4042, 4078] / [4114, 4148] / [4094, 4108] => 2.04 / 22.3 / 21.1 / 21.6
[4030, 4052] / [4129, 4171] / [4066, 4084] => -0.55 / 21.1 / 21.7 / 21.3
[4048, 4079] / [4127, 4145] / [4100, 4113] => 1.26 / 22.7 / 21.2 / 21.8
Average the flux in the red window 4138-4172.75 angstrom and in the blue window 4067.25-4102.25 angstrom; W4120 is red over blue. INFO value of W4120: 1.04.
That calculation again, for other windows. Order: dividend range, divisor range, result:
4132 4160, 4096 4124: 1.13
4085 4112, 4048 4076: 0.87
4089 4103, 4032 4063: 0.90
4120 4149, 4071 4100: 1.03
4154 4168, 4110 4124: 1.10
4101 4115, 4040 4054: 0.90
